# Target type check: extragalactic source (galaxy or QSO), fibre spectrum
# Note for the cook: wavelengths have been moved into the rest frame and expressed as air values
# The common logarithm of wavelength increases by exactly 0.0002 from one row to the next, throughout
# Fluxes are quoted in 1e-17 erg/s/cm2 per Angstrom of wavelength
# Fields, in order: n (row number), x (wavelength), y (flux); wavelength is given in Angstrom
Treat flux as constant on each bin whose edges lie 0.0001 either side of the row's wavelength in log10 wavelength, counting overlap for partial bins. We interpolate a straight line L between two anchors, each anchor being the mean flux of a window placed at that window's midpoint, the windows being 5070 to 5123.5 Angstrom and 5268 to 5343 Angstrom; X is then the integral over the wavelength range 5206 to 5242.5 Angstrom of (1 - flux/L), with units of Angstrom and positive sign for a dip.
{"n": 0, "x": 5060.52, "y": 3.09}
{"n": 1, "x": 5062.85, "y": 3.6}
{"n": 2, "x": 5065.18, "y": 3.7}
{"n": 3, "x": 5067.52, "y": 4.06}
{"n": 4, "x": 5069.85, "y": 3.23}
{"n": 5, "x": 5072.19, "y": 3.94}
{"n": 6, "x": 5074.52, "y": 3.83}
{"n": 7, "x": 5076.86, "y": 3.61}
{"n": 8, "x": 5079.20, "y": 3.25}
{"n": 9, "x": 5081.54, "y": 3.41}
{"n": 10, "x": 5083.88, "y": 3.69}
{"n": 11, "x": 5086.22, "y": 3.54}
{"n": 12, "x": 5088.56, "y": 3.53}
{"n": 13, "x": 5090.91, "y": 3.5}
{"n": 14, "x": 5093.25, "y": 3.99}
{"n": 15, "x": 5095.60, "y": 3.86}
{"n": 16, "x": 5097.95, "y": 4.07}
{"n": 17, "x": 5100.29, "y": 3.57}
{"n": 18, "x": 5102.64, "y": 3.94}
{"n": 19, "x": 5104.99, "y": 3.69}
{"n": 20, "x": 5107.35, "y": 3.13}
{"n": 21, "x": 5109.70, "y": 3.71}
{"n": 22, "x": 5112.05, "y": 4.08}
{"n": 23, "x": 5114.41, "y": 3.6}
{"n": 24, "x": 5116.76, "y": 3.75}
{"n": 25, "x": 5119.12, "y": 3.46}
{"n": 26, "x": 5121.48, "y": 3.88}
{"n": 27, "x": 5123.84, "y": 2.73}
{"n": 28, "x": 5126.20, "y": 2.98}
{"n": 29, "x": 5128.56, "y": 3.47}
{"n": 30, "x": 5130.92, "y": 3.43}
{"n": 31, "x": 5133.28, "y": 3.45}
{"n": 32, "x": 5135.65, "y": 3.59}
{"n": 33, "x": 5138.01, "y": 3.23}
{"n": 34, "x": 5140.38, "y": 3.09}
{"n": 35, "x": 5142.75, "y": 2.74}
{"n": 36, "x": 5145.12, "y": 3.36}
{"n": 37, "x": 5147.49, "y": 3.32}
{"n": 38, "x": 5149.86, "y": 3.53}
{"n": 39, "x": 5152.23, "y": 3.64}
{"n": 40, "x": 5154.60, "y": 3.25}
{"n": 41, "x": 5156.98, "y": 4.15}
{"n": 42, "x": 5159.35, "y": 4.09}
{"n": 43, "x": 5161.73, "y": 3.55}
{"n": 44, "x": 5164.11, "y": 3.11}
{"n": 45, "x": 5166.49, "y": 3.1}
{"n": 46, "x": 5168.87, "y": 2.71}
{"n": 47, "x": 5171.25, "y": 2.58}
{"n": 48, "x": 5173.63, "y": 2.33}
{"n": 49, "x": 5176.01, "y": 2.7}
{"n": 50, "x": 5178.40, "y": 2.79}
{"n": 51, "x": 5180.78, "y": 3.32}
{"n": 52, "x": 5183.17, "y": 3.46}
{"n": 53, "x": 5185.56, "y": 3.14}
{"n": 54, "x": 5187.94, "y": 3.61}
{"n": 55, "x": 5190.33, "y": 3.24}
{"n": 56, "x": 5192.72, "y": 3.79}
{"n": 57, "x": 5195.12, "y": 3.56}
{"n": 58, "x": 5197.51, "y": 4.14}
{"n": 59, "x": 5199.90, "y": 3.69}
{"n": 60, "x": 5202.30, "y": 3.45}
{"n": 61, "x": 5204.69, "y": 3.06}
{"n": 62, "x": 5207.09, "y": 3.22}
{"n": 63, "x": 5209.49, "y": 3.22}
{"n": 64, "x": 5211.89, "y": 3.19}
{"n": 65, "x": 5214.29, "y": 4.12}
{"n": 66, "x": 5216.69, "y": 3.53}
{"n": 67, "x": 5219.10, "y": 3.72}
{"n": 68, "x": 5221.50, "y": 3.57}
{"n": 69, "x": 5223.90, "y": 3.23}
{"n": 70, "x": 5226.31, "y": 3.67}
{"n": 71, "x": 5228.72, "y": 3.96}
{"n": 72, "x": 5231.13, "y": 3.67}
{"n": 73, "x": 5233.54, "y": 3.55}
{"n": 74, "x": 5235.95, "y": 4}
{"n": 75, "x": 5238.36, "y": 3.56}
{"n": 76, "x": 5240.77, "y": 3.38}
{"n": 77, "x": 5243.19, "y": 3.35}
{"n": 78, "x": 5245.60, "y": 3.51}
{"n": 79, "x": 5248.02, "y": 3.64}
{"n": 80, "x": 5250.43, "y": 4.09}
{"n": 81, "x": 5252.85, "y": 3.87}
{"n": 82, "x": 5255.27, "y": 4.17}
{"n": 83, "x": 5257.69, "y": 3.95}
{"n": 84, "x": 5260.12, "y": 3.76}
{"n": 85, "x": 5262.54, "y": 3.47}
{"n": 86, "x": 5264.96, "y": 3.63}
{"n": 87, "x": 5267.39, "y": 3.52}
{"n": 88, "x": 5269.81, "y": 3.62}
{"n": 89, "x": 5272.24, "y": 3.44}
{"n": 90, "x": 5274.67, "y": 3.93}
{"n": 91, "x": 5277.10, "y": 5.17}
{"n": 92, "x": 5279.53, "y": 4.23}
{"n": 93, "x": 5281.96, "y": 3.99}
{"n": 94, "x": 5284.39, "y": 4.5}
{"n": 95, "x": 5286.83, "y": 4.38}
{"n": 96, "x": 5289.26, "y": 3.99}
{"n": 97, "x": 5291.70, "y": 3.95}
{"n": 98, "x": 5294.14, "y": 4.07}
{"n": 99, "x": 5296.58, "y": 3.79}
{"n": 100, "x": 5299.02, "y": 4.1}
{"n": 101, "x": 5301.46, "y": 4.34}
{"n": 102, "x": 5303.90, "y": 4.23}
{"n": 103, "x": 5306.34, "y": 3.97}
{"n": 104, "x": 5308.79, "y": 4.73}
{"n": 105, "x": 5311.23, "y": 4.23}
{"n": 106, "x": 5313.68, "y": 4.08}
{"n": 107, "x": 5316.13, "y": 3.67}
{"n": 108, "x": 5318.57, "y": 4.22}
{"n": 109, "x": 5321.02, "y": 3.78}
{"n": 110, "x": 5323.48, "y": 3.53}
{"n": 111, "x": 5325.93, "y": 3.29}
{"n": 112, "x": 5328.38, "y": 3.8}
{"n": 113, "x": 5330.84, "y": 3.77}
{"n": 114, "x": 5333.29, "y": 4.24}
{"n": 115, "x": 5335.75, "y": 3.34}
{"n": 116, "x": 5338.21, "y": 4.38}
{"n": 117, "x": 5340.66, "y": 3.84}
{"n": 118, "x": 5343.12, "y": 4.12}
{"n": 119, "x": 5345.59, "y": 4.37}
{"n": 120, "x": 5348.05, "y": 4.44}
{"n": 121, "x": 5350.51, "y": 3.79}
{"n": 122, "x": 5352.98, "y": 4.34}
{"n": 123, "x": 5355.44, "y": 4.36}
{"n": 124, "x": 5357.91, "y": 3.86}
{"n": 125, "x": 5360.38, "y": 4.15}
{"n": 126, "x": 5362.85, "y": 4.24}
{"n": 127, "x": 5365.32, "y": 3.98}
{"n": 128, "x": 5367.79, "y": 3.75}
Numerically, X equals 2.9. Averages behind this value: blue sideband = 3.66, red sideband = 4.02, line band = 3.57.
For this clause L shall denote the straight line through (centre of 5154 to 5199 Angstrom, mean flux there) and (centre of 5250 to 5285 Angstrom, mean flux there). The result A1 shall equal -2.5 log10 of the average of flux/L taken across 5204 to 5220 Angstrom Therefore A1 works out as 0.034 mag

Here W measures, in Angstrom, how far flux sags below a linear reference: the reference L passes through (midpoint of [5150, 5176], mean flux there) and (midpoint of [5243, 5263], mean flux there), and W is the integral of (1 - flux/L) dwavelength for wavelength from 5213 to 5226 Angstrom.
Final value -0.2 Angstrom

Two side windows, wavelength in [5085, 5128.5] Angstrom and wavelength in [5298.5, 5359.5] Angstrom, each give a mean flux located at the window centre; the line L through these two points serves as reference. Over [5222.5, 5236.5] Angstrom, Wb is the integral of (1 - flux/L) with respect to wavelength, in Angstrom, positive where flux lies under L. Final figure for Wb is 0.7 Angstrom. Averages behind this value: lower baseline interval 3.61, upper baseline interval 4.03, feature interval 3.66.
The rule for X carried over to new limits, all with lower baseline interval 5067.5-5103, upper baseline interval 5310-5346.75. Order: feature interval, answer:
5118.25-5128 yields 1.2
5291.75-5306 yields -0.7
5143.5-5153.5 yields 0.8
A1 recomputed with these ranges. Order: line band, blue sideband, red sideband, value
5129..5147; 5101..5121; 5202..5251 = 0.115 mag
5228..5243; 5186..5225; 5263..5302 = 0.017 mag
